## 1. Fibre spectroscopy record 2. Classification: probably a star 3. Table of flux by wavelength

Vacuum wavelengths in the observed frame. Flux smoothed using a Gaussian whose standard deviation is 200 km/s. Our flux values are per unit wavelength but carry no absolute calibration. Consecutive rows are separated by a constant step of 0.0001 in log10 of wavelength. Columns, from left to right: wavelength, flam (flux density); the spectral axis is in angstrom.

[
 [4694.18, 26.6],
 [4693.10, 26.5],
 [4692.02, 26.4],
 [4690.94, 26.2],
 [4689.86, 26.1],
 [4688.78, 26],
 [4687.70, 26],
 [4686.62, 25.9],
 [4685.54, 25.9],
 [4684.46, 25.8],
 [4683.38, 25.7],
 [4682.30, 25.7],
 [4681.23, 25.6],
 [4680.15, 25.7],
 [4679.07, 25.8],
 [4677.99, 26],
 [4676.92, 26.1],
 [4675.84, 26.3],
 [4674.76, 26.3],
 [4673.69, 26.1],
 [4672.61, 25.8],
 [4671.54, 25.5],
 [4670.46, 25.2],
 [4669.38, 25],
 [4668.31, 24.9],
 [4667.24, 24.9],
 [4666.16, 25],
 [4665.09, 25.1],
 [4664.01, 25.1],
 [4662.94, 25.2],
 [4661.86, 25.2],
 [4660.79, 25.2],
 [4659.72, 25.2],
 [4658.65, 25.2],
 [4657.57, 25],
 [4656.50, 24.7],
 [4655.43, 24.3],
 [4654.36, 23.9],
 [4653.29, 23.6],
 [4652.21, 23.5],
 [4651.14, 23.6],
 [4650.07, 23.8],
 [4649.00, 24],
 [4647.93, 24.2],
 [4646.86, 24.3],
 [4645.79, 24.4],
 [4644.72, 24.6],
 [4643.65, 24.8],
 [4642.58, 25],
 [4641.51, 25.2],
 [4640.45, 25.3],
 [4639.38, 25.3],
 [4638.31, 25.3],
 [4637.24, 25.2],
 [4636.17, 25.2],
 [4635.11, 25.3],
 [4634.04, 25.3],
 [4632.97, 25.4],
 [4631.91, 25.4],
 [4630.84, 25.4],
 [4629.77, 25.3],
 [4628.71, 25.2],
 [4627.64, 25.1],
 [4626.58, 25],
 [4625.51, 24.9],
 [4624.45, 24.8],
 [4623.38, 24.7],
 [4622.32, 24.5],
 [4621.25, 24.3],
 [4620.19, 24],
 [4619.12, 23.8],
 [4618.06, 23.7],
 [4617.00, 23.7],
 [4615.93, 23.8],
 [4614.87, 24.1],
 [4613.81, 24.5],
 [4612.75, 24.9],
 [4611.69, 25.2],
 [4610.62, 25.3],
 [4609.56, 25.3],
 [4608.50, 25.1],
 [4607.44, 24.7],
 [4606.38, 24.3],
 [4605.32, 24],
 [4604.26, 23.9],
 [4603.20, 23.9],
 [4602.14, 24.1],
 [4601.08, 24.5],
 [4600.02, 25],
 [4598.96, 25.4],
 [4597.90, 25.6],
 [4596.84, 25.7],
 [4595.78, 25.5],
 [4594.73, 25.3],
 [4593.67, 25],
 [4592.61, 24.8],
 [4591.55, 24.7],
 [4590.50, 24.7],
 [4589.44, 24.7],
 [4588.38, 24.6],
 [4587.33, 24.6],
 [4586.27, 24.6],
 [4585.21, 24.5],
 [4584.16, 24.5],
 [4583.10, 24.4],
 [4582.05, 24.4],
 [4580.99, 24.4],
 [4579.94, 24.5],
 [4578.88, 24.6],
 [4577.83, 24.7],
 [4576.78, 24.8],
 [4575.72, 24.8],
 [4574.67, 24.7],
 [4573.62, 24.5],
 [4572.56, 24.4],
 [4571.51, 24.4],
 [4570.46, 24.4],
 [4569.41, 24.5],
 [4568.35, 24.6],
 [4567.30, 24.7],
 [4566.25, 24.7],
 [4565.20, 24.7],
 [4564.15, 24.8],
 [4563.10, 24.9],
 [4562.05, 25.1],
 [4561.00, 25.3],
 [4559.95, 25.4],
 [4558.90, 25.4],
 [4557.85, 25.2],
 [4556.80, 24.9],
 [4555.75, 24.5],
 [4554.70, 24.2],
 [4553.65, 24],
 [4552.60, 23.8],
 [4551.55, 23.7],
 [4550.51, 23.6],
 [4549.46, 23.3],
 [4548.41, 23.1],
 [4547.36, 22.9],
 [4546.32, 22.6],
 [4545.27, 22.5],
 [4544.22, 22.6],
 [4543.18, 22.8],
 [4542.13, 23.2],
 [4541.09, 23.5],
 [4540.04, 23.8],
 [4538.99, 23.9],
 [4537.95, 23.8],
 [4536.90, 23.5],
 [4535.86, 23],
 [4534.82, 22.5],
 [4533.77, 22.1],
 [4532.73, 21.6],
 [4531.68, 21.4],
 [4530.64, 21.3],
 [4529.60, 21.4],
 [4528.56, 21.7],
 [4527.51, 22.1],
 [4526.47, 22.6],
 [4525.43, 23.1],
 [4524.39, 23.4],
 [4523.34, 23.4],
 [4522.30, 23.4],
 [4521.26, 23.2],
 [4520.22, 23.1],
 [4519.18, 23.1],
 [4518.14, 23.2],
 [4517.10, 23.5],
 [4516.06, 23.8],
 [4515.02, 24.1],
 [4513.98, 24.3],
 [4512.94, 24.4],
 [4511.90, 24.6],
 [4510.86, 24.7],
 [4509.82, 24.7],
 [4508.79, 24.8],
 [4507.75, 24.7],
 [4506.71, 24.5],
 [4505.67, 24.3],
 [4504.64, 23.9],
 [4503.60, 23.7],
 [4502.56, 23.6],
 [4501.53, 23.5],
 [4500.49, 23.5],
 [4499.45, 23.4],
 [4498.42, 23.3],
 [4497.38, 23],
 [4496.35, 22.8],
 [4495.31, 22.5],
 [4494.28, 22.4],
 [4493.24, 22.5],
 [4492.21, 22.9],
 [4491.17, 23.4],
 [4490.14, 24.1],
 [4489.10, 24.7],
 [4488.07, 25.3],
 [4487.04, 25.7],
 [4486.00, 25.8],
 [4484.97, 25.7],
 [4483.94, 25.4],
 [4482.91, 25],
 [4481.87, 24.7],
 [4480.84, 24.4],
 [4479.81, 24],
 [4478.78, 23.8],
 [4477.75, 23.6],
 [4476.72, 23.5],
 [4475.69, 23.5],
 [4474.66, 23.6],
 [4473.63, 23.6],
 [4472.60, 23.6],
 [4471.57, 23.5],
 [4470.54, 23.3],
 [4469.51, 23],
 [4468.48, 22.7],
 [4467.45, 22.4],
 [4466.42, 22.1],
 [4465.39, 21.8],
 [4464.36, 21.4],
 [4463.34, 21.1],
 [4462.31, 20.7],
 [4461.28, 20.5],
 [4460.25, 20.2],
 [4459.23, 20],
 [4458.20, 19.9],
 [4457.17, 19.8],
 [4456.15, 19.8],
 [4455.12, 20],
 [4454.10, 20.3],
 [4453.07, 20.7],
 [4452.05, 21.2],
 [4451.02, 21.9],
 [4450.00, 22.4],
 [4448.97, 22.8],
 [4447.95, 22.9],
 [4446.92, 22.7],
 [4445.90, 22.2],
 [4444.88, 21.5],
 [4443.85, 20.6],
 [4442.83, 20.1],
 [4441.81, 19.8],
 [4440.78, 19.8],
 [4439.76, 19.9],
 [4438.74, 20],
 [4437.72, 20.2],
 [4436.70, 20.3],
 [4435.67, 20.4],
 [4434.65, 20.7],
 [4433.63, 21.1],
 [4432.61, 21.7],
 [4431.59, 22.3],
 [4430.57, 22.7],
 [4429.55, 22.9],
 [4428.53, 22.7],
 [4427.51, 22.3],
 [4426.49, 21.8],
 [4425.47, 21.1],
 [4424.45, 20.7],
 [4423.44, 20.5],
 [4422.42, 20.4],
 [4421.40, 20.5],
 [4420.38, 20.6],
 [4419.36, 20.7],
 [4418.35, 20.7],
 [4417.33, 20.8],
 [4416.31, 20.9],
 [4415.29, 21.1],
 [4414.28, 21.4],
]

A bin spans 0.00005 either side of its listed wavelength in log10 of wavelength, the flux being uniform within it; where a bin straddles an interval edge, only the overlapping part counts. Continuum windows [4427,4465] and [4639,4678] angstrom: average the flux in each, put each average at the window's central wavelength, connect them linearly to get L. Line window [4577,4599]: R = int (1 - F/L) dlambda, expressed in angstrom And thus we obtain -1.1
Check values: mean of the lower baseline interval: 21.1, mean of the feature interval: 24.8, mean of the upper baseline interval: 24.9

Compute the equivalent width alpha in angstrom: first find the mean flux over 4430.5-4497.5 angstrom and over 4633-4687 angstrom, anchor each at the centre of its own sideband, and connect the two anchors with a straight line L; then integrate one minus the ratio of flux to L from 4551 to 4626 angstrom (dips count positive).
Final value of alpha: -1.75 angstrom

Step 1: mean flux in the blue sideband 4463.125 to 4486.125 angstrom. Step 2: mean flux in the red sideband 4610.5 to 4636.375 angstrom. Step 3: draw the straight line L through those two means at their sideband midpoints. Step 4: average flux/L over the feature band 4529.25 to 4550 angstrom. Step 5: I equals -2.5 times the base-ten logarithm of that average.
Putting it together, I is 0.06 mag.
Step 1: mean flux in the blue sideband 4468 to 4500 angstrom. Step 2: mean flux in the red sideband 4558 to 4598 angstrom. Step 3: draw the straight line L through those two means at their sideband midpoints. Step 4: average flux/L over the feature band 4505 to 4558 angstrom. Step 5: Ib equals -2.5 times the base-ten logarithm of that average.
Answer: 0.04 mag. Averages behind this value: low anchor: 23.8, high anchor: 24.8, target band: 23.4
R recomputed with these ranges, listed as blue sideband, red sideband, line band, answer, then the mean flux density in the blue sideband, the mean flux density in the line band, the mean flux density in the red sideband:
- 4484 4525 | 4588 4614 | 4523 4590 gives 1.5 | 23.9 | 23.8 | 24.8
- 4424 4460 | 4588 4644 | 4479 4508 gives -2.4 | 21.1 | 24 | 24.8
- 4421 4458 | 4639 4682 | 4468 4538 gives -4.2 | 21.1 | 23.6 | 25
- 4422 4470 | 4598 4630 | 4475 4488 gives -1.6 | 21.2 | 24.6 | 24.6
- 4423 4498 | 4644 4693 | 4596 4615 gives -0.4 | 22.2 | 24.8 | 25.2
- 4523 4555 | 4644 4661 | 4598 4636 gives -1.3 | 22.9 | 24.7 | 24.3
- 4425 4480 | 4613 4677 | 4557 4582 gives -1.2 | 21.7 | 24.8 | 24.8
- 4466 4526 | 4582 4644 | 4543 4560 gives 0.3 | 23.8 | 23.8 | 24.8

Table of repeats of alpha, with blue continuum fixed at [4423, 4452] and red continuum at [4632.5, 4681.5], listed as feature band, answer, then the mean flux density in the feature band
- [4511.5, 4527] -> -0.6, 23.5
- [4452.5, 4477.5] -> 0.1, 21.7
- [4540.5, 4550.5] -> 0.1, 23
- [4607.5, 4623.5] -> -0.1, 24.5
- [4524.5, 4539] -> 0.3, 22.4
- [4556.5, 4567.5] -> -0.7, 25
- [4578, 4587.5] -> -0.3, 24.5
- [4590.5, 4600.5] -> -0.5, 25.2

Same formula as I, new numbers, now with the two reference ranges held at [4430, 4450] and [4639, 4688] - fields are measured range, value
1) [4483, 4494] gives -0.12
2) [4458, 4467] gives 0.03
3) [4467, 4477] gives -0.07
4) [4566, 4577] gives -0.05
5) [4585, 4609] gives -0.04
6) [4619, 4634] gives -0.02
